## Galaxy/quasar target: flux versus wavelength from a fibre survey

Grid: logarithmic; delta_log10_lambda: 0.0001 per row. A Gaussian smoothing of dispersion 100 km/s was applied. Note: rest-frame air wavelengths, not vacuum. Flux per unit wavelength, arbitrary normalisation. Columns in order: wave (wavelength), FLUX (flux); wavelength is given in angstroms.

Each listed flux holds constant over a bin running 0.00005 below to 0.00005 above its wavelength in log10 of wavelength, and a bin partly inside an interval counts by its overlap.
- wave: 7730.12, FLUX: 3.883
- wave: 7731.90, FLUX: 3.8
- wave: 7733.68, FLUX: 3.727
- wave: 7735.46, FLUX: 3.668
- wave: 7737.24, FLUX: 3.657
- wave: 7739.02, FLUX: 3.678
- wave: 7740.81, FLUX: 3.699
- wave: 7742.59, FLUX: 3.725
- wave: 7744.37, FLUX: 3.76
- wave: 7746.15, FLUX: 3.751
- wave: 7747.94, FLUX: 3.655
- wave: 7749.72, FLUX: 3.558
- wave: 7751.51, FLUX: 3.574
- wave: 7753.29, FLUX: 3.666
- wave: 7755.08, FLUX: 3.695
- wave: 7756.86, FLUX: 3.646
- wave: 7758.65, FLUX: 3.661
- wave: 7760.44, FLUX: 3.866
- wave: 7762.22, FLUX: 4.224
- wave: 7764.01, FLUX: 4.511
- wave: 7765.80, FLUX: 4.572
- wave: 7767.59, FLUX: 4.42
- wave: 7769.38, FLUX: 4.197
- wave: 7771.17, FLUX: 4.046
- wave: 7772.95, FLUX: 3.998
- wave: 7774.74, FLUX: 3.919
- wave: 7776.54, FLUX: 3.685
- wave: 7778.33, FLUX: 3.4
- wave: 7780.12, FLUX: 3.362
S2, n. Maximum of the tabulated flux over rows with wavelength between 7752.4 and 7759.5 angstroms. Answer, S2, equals 3.695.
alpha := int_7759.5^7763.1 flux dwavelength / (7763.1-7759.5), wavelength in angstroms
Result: 4.04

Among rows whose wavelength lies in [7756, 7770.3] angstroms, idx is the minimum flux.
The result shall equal 3.646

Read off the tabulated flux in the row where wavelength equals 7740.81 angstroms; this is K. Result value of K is 3.699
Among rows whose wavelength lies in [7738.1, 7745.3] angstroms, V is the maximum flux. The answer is 3.76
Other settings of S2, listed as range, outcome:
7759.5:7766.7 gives 4.572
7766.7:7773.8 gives 4.42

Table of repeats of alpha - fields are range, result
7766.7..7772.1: 4.22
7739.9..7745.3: 3.73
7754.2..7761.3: 3.72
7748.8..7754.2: 3.6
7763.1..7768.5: 4.49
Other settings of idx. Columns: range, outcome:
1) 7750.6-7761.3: 3.574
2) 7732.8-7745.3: 3.657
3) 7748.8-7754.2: 3.558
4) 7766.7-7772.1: 4.046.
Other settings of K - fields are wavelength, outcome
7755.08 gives 3.695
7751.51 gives 3.574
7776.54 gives 3.685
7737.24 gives 3.657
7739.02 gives 3.678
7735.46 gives 3.668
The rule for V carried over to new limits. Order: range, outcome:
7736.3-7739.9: 3.678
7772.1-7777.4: 3.998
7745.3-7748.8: 3.751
